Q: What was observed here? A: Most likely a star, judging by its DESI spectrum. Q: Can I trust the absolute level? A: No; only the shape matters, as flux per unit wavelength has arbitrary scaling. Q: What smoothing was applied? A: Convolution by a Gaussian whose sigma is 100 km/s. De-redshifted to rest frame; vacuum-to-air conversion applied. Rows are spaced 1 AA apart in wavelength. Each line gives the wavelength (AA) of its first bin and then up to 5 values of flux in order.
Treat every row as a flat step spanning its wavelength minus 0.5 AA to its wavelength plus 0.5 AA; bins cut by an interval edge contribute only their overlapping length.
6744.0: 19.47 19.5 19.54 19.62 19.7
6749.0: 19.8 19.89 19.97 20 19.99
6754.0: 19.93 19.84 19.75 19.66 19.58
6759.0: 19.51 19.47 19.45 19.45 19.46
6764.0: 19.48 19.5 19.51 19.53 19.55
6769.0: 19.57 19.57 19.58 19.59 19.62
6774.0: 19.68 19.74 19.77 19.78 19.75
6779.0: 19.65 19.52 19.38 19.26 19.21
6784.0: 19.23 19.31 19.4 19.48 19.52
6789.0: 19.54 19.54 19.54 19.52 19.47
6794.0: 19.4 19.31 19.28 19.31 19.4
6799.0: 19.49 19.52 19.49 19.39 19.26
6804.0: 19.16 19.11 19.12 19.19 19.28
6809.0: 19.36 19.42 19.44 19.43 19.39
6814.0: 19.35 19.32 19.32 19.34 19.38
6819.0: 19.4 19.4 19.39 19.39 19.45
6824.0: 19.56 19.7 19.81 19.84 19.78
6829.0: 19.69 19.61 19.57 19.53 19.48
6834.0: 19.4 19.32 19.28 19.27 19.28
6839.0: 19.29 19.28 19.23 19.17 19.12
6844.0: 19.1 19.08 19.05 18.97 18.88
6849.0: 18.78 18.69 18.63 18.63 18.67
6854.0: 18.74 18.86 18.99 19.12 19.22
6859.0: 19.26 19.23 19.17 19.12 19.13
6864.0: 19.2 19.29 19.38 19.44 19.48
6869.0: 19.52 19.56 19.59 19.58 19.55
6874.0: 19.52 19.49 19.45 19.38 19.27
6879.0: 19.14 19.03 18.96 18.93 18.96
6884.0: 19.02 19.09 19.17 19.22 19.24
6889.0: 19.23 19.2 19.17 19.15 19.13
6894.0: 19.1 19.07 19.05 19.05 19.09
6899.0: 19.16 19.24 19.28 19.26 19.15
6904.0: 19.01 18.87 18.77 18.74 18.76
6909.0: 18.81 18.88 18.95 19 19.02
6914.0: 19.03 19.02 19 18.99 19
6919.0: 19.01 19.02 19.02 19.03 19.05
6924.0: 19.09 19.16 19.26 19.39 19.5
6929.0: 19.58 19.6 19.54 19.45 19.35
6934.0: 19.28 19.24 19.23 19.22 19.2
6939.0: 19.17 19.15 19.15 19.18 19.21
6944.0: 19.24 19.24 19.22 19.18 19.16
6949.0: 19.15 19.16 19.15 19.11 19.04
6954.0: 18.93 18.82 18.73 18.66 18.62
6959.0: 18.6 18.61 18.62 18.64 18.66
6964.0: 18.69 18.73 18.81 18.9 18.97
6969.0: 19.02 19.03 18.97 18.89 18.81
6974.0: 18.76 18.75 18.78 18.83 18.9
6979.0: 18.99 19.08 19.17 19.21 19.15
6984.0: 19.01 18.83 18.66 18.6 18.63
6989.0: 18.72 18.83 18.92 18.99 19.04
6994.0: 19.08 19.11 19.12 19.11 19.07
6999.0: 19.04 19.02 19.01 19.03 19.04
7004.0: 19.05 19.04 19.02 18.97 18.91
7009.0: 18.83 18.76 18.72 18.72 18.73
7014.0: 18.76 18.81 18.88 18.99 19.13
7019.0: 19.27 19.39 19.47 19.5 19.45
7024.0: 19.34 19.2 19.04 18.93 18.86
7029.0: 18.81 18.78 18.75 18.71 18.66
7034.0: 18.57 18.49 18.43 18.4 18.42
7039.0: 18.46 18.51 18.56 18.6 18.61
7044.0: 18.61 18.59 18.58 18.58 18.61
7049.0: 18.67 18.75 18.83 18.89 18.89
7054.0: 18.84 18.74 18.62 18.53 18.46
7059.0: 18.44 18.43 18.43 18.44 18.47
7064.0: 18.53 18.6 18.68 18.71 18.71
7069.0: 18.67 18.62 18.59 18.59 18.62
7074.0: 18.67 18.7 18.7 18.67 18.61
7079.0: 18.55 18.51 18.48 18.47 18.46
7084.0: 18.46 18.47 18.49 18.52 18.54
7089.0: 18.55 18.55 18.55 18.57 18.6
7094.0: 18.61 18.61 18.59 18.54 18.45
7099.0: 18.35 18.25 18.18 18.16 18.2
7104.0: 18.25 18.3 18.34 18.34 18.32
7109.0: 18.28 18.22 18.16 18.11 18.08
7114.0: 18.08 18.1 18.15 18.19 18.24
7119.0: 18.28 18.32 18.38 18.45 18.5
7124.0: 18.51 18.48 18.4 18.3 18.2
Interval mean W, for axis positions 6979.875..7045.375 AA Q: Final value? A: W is 18.9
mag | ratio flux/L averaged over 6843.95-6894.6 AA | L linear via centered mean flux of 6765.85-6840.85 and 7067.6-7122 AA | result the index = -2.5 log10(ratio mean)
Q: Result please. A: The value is 0.00 mag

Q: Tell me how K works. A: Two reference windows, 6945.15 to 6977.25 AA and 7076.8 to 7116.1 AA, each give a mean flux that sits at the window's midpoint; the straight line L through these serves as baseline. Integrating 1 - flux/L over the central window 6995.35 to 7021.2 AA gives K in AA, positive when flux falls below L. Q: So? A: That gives -0.39 AA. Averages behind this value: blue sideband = 18.9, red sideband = 18.4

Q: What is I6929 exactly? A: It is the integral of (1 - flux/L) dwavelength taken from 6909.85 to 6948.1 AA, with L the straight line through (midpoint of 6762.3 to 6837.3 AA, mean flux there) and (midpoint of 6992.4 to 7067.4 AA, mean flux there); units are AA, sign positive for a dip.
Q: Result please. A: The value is -0.2 AA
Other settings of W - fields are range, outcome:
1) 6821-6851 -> 19.3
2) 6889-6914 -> 19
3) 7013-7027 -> 19.1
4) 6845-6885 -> 19.1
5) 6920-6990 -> 19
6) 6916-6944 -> 19.2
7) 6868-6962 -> 19.1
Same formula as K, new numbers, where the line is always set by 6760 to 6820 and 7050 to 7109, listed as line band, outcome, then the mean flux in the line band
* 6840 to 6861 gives 0.3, 19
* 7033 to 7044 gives 0.1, 18.5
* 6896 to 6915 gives 0.1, 19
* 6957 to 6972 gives 0.1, 18.8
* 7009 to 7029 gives -0.3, 19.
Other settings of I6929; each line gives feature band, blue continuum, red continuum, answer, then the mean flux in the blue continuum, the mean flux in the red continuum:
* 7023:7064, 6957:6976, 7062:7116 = -0.2 AA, 18.8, 18.5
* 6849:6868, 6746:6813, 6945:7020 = 0.2 AA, 19.5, 18.9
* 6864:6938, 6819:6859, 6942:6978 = -0.4 AA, 19.2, 18.9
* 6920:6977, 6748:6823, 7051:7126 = -0.3 AA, 19.5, 18.5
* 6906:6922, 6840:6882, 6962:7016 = 0.1 AA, 19.2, 18.9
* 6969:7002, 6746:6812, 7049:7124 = -0.2 AA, 19.5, 18.5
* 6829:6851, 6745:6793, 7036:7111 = 0.2 AA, 19.6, 18.5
